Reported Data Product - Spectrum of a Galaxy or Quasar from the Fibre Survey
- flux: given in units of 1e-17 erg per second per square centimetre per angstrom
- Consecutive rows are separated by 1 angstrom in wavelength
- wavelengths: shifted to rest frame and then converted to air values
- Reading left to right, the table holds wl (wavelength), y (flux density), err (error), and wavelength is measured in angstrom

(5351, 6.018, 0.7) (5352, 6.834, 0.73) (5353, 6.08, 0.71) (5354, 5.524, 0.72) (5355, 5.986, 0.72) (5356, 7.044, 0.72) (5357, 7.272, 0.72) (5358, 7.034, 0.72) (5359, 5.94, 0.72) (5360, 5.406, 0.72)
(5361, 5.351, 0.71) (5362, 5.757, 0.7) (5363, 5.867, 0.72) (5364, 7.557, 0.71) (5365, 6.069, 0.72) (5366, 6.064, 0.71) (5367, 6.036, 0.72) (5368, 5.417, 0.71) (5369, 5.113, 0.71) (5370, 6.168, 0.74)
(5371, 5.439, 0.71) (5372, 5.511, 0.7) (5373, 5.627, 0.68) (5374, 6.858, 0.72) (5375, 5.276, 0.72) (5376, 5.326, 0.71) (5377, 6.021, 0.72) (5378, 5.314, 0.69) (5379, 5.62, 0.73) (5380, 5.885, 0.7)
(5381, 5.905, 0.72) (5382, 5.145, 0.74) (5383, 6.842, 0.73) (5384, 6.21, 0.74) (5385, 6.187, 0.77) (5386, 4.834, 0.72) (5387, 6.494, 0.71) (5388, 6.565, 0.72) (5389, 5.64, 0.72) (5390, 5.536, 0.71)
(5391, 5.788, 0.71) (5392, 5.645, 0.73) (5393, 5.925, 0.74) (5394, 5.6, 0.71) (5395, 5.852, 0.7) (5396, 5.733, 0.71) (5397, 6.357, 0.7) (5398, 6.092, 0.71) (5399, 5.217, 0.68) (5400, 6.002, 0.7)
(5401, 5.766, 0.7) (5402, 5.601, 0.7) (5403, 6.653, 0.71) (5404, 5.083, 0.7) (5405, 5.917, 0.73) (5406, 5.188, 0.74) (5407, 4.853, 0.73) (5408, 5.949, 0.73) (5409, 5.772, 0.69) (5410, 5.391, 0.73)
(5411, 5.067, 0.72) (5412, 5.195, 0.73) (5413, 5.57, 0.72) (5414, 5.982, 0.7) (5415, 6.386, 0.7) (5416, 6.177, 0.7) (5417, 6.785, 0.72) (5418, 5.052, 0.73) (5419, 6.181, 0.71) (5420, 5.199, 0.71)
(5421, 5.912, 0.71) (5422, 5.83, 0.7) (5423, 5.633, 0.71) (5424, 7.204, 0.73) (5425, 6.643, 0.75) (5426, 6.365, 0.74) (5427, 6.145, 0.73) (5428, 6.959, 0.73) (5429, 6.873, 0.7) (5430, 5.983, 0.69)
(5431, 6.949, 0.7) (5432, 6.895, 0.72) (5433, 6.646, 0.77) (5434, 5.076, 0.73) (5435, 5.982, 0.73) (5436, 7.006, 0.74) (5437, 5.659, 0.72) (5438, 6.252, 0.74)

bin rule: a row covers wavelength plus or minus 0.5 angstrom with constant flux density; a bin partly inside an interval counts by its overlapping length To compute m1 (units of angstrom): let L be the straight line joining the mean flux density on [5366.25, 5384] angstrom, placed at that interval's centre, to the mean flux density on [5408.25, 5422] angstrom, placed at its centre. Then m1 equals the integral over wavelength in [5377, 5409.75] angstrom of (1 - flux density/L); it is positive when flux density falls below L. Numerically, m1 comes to -0.2 angstrom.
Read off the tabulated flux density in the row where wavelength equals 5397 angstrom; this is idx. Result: 6.357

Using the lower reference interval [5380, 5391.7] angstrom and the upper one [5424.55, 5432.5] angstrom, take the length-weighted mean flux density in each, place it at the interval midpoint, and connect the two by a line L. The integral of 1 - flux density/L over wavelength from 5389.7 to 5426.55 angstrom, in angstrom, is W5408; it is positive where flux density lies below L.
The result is 2.7 angstrom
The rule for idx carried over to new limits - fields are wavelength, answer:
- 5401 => 5.766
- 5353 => 6.08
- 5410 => 5.391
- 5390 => 5.536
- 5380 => 5.885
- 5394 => 5.6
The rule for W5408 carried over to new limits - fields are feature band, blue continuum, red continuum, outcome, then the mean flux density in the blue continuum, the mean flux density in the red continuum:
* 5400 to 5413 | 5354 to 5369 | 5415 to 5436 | 1.38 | 6.14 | 6.25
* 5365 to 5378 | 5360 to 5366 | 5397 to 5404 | 0.60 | 6.06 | 5.86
